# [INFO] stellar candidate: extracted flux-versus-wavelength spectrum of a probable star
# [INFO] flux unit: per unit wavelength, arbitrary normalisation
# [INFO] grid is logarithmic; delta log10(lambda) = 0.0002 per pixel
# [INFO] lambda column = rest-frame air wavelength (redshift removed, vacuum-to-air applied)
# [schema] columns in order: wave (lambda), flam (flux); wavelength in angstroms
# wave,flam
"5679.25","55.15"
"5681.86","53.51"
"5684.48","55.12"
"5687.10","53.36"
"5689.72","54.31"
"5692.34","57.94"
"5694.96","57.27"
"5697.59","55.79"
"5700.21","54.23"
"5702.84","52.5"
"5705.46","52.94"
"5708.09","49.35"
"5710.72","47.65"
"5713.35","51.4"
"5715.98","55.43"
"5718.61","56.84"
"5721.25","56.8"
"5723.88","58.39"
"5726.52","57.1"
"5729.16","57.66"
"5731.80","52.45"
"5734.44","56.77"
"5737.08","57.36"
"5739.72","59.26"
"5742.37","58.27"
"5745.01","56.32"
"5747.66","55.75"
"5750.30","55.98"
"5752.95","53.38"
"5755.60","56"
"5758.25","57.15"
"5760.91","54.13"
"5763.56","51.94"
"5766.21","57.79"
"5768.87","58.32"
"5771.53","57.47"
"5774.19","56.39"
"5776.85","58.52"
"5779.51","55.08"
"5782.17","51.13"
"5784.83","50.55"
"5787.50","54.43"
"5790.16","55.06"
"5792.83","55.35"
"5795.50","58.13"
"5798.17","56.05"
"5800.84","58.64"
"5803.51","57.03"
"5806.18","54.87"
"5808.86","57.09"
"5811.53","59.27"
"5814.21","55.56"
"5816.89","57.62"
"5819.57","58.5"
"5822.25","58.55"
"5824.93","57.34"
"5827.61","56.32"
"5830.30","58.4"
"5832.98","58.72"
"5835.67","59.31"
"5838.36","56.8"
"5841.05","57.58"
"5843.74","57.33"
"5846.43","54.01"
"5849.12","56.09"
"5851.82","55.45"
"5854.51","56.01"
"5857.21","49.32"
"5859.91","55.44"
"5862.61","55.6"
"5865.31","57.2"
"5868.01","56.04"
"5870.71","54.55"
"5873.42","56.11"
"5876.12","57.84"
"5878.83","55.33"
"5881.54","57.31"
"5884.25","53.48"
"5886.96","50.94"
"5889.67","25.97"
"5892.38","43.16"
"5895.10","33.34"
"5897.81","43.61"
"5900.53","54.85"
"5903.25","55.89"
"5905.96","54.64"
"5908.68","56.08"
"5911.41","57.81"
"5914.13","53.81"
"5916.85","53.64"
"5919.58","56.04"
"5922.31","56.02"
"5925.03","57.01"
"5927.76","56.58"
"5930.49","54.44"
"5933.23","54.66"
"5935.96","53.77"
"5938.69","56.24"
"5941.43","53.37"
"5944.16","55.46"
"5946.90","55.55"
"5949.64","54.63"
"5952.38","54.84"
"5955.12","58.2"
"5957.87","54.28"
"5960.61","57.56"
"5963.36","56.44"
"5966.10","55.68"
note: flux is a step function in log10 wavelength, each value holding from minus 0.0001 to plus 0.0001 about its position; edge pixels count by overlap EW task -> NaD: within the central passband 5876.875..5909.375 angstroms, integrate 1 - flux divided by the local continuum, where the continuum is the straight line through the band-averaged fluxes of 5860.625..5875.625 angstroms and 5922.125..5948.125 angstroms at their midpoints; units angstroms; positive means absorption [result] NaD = 4.1 angstroms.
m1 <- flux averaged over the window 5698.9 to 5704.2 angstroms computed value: 53.4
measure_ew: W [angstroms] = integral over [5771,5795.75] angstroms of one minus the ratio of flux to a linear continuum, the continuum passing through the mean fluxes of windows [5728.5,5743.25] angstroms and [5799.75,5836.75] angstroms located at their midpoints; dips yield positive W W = 1.0 angstroms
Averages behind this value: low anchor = 56.9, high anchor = 57.6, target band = 55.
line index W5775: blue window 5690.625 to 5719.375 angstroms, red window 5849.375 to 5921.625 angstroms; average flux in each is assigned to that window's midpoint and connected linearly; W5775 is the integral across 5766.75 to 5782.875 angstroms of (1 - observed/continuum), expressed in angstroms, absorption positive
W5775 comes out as -1.0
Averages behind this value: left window 53.7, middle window 56.4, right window 52.4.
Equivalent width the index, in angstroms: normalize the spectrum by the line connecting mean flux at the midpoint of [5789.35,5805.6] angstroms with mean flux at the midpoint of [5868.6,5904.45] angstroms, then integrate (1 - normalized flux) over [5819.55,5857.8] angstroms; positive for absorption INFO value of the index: -2.4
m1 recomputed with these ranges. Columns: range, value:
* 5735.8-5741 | 58.3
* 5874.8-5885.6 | 56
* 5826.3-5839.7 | 57.9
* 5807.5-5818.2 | 57.4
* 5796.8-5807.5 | 56.7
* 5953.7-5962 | 56.6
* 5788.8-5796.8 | 56.2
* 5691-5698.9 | 57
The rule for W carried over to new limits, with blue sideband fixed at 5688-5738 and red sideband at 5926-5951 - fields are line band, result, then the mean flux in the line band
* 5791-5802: -0.4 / 56.9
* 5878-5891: 1.6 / 48.4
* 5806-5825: -0.9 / 57.5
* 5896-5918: 0.6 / 53.4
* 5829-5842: -0.8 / 58.2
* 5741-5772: -0.7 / 56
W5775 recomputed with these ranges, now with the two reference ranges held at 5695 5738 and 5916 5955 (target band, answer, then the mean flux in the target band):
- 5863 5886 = -0.3 angstroms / 55.9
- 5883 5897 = 3.5 angstroms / 41.4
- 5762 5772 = -0.3 angstroms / 56.2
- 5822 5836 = -0.8 angstroms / 58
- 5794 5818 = -1.0 angstroms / 57.1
